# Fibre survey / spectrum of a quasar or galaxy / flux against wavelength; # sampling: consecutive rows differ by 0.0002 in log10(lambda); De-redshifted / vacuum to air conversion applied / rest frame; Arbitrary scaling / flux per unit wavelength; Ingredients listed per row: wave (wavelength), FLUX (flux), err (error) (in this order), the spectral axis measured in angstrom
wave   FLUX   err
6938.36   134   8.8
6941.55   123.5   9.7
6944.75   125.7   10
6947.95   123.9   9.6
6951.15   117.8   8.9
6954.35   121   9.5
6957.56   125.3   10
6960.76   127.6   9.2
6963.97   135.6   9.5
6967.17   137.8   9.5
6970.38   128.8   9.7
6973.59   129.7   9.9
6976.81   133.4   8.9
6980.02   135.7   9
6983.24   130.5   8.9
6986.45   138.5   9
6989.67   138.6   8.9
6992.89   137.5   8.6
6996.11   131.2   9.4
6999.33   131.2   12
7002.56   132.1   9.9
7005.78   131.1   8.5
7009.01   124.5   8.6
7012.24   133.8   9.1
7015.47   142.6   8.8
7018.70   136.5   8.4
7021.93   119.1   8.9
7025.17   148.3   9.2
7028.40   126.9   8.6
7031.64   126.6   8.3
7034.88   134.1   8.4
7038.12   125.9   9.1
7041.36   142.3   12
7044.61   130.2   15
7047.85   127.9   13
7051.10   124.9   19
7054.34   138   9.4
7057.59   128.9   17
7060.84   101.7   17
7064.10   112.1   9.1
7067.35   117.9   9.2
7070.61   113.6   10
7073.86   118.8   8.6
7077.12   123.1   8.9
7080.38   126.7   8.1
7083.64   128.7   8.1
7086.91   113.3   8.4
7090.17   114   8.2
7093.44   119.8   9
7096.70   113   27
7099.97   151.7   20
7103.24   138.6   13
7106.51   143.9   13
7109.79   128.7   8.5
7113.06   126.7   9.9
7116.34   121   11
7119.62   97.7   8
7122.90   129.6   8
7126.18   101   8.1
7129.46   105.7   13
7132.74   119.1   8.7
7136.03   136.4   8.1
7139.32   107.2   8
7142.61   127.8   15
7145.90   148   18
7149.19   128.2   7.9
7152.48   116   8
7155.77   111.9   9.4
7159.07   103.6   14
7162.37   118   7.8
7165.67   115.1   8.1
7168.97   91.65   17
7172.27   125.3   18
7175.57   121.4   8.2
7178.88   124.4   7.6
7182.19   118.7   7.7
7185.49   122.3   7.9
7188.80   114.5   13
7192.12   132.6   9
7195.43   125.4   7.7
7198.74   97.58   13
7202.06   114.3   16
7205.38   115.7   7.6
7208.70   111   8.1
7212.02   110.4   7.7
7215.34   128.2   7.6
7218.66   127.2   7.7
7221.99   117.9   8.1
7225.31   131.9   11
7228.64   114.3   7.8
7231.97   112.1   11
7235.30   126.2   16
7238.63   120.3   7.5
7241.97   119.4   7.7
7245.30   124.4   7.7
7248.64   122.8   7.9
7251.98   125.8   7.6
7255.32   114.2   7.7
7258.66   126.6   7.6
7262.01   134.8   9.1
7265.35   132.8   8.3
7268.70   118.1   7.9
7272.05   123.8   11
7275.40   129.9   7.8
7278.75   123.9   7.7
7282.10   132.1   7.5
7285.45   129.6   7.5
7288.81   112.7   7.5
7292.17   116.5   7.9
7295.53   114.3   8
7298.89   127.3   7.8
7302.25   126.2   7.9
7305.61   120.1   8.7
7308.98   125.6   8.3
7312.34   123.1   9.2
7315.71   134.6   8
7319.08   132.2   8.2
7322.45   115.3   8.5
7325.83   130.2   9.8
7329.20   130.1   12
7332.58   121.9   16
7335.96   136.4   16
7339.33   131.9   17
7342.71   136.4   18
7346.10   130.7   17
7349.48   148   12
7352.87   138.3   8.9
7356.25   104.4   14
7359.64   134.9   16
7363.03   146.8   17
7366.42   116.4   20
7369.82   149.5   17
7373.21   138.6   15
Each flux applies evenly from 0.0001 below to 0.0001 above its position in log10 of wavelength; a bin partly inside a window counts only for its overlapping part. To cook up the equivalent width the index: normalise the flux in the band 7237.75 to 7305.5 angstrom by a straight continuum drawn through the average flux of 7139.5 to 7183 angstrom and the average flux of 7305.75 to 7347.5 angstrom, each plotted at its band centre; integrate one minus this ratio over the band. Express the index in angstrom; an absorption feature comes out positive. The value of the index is 0.9 angstrom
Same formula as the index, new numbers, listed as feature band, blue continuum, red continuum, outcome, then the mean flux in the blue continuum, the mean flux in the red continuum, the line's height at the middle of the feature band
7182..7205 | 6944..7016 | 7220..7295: 1.3 angstrom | 131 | 123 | 125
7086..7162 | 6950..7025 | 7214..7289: 3.5 angstrom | 132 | 124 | 128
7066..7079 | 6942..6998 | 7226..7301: 0.9 angstrom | 130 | 123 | 128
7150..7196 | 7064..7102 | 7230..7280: 2.0 angstrom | 122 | 124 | 123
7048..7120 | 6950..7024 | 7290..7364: 3.9 angstrom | 131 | 128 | 131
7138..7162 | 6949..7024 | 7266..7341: 1.5 angstrom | 131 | 125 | 128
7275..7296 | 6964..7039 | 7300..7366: 1.2 angstrom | 133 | 130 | 130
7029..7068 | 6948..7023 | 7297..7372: 1.5 angstrom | 131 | 130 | 131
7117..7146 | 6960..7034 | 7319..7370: 3.2 angstrom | 133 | 131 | 132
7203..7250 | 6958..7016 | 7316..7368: 4.0 angstrom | 133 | 130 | 131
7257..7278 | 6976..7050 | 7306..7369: 0.5 angstrom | 133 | 130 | 131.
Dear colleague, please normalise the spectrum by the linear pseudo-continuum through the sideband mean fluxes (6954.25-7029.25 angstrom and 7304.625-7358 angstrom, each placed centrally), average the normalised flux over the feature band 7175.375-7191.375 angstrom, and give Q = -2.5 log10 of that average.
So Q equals 0.08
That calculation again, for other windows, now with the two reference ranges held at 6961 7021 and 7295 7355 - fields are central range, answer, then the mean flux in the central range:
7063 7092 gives 0.118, 119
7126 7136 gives 0.155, 114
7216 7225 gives 0.050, 125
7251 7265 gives 0.034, 126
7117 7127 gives 0.184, 111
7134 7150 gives 0.019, 129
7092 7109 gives -0.010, 133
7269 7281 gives 0.038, 125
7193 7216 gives 0.142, 115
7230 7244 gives 0.094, 120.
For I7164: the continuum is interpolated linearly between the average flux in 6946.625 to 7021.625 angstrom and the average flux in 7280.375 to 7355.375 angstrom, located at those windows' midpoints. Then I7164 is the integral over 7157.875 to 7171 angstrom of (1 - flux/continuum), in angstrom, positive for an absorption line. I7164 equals 2.2 angstrom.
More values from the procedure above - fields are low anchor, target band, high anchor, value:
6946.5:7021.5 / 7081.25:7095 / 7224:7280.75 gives 1.0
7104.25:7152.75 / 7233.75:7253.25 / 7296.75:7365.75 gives 0.5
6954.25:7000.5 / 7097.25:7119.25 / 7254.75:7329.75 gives -0.4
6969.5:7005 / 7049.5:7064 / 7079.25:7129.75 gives 0.6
